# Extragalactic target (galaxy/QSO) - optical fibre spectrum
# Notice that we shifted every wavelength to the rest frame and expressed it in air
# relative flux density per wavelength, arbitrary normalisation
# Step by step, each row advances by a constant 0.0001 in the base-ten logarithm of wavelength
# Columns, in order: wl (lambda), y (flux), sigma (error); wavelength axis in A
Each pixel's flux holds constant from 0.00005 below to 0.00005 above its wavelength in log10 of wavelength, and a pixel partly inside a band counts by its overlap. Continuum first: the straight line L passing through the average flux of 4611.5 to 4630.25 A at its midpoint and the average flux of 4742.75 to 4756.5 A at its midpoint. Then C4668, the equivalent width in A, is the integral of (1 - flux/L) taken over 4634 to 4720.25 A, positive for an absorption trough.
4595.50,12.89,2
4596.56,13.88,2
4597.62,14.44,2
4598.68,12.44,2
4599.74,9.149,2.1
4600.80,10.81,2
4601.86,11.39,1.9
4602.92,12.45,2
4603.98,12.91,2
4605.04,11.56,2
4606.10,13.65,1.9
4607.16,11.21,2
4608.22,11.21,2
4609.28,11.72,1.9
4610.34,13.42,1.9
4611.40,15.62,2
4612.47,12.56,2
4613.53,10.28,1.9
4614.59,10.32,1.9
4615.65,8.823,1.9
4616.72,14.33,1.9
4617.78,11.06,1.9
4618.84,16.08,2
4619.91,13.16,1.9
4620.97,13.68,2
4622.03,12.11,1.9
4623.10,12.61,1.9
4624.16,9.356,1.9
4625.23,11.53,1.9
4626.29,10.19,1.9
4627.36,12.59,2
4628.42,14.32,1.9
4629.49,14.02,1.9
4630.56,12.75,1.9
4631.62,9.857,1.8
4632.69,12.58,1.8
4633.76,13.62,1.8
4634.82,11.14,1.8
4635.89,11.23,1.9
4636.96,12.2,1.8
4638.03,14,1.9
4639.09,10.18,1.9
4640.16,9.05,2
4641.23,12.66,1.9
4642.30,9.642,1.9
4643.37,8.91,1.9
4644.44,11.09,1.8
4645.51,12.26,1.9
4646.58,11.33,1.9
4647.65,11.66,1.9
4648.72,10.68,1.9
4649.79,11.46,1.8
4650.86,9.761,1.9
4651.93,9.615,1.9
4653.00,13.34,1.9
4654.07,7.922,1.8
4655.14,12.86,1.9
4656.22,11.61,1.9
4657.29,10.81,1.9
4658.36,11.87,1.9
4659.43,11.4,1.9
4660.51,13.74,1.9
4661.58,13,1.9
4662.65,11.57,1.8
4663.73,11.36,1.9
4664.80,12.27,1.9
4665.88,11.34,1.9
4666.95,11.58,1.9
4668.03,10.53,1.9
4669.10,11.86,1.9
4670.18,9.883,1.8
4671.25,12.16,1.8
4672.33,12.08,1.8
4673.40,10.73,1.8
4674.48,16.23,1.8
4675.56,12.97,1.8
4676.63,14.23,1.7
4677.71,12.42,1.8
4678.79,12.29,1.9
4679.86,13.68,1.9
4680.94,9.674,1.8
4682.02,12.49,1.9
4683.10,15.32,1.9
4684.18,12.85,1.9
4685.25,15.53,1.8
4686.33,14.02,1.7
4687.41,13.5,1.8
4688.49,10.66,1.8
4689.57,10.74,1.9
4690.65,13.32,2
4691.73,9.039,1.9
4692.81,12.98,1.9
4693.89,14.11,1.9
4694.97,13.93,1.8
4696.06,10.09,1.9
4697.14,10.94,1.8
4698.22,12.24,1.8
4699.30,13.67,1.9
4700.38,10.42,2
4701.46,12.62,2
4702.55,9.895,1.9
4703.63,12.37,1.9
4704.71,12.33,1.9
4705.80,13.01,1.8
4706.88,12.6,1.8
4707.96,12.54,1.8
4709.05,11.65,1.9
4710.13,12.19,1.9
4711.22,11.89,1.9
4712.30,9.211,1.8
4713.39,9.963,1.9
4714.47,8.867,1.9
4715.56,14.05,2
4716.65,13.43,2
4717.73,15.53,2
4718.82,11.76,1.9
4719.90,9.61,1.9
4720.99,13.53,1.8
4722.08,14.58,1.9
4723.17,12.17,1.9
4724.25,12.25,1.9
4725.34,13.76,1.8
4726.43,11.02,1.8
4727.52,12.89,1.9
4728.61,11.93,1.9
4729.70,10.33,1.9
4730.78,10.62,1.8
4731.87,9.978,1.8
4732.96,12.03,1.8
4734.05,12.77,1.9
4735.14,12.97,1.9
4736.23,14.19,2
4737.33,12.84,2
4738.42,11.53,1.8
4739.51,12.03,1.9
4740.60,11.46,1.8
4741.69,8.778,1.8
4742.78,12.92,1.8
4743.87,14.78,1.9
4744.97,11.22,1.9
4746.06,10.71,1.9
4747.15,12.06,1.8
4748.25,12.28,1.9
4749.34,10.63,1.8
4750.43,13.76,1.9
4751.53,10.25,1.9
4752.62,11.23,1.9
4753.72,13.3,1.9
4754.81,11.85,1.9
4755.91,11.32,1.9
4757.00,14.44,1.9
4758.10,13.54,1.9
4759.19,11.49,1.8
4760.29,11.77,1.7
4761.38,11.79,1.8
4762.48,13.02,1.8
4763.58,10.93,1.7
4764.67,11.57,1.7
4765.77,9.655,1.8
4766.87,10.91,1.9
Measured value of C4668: 1.8 A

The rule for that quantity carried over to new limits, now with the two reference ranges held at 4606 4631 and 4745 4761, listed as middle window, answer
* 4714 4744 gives -0.3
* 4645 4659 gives 1.2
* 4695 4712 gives 0.3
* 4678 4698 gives -0.5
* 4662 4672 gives 0.6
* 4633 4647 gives 1.1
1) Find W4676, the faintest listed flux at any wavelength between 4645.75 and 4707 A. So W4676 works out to 7.922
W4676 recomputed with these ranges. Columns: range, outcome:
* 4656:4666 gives 10.81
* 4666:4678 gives 9.883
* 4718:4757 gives 8.778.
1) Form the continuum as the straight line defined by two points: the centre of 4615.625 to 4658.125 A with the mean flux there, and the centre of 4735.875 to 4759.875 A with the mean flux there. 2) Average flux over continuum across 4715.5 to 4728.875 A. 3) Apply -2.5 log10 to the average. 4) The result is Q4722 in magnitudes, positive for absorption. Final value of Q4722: -0.07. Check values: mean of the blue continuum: 11.7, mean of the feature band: 12.8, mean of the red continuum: 12.1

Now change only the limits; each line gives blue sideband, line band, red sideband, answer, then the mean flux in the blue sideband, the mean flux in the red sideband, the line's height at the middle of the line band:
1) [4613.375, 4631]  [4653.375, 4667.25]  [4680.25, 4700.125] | 0.06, 12.2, 12.5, 12.4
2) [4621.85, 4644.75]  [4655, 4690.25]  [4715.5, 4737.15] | -0.03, 11.6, 12.4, 12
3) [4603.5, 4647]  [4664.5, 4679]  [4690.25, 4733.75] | -0.02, 12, 12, 12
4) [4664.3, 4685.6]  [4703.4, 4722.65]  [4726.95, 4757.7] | 0.00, 12.5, 12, 12.2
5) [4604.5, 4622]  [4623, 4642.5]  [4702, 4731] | 0.05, 12.4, 12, 12.3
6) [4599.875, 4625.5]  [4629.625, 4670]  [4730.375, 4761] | 0.06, 12.1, 12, 12.1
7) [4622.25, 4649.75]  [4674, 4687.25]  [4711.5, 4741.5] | -0.14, 11.6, 12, 11.8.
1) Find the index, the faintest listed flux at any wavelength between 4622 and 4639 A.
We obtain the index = 9.356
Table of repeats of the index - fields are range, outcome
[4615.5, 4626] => 8.823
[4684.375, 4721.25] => 8.867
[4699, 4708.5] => 9.895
